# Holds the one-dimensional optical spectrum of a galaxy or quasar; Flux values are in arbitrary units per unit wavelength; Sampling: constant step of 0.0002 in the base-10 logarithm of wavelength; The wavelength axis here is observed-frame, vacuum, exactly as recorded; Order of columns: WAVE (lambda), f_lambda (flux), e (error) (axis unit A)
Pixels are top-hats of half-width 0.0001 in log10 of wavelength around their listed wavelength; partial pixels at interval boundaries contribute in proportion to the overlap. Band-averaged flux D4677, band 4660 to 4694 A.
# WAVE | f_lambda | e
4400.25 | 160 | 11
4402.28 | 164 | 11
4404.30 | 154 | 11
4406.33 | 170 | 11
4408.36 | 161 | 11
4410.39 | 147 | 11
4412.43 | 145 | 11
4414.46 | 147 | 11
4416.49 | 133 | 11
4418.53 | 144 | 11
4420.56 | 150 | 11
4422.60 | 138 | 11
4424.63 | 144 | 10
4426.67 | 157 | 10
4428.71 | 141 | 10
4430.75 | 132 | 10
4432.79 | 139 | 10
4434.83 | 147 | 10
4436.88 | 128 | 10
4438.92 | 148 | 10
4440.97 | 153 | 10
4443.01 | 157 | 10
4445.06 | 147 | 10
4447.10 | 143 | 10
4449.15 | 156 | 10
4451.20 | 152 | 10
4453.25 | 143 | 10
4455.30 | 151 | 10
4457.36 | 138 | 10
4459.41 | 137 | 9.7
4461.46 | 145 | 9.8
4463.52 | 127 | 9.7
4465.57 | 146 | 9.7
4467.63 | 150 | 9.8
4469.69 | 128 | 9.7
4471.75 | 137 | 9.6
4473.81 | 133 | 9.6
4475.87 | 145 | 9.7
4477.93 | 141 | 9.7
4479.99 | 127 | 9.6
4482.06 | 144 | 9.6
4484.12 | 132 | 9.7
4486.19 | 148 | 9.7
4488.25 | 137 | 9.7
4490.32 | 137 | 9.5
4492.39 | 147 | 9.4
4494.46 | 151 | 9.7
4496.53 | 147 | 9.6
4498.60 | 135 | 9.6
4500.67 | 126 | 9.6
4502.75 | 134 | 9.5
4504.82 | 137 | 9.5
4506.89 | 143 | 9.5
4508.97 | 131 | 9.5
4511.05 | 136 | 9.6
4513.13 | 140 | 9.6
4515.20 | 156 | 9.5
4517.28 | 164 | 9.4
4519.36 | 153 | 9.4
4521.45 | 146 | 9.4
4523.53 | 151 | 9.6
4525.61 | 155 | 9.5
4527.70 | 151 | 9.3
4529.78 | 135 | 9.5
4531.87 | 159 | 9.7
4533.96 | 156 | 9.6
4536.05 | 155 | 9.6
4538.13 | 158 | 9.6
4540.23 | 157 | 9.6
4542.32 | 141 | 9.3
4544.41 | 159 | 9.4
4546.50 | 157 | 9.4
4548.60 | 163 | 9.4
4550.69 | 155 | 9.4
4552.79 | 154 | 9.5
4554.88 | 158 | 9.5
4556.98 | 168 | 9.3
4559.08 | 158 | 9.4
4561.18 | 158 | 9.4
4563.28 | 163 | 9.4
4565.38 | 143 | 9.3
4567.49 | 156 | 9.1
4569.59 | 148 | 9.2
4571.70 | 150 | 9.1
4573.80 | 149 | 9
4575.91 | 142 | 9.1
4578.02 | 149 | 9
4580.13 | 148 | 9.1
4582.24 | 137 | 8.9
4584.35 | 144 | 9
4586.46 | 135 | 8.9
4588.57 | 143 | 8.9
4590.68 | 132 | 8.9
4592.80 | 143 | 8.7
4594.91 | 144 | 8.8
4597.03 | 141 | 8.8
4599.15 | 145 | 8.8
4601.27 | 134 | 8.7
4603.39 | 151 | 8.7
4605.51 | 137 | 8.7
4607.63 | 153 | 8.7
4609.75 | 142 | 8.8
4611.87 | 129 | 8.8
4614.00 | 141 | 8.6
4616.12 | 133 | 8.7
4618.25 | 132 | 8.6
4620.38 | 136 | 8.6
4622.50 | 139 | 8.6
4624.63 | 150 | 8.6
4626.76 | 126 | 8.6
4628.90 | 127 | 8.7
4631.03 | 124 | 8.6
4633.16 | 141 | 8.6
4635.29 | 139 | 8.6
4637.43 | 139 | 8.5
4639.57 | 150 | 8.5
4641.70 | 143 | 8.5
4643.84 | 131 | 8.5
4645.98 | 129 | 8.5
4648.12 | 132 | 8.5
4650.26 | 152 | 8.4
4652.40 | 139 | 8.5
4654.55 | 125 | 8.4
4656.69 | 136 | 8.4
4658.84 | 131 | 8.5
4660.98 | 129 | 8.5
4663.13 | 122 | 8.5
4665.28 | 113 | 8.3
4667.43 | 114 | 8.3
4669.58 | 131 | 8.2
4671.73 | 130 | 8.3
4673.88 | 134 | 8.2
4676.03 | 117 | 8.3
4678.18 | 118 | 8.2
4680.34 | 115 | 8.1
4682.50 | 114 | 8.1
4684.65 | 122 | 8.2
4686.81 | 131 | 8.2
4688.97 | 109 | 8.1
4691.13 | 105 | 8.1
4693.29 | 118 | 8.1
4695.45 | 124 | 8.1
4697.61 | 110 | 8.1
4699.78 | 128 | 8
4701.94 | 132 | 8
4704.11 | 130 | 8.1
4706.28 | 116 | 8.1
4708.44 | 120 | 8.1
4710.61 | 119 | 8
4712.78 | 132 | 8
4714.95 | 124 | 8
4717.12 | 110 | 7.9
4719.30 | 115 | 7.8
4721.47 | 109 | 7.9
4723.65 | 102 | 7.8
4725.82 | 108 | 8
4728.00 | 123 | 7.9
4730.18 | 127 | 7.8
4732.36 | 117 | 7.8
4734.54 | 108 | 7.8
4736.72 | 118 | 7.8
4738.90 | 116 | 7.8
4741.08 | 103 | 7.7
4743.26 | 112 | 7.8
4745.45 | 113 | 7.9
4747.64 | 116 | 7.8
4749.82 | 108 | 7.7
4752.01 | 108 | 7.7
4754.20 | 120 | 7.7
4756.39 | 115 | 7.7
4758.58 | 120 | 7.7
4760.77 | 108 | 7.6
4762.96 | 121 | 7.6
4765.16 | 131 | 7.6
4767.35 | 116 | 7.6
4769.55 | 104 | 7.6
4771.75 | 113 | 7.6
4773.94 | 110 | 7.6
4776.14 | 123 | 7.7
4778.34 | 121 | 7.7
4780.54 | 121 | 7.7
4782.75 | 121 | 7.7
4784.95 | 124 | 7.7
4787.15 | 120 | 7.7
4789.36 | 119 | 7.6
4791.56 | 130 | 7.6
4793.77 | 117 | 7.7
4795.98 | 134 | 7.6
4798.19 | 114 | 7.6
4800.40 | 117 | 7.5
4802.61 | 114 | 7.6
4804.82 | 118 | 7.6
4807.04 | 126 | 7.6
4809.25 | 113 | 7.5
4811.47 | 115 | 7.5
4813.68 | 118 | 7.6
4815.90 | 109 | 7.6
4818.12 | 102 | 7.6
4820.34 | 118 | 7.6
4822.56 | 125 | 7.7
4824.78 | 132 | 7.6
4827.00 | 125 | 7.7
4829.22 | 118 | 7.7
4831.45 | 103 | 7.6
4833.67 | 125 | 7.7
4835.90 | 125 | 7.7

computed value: 120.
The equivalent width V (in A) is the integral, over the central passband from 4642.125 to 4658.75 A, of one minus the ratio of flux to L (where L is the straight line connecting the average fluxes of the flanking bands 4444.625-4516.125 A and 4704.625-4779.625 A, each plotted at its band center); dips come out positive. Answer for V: -1.4 A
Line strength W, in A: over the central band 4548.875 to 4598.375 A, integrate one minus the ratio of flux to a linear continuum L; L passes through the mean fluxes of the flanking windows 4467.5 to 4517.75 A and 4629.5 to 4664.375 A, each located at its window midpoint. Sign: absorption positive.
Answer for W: -4.2 A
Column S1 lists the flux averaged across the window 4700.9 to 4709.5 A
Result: 124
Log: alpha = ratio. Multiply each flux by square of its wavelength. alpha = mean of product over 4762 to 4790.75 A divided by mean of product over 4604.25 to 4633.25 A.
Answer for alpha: 0.93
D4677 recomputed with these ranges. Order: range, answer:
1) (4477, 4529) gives 143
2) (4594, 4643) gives 139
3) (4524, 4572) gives 155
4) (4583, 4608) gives 141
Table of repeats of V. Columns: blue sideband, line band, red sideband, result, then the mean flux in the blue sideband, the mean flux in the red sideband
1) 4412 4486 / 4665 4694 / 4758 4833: 1.6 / 142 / 118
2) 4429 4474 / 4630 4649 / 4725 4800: -1.4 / 143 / 117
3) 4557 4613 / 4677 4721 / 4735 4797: 2.8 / 146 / 117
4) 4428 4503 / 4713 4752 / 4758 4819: 2.6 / 141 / 118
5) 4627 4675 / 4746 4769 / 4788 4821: 1.1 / 132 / 118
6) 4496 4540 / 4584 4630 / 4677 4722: -2.0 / 146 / 119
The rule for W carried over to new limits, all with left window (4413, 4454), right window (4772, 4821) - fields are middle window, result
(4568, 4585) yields -1.49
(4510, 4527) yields -1.40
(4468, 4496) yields 0.40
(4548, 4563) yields -2.56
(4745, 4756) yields 0.77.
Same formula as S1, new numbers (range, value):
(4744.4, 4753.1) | 111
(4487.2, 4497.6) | 144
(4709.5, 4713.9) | 125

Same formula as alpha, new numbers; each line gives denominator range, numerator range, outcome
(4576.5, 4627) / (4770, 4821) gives 0.91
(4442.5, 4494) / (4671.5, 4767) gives 0.92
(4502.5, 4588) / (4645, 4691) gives 0.88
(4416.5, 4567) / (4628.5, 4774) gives 0.91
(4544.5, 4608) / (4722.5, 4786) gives 0.84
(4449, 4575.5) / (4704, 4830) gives 0.89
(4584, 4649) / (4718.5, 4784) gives 0.88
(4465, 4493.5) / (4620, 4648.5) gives 1.05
